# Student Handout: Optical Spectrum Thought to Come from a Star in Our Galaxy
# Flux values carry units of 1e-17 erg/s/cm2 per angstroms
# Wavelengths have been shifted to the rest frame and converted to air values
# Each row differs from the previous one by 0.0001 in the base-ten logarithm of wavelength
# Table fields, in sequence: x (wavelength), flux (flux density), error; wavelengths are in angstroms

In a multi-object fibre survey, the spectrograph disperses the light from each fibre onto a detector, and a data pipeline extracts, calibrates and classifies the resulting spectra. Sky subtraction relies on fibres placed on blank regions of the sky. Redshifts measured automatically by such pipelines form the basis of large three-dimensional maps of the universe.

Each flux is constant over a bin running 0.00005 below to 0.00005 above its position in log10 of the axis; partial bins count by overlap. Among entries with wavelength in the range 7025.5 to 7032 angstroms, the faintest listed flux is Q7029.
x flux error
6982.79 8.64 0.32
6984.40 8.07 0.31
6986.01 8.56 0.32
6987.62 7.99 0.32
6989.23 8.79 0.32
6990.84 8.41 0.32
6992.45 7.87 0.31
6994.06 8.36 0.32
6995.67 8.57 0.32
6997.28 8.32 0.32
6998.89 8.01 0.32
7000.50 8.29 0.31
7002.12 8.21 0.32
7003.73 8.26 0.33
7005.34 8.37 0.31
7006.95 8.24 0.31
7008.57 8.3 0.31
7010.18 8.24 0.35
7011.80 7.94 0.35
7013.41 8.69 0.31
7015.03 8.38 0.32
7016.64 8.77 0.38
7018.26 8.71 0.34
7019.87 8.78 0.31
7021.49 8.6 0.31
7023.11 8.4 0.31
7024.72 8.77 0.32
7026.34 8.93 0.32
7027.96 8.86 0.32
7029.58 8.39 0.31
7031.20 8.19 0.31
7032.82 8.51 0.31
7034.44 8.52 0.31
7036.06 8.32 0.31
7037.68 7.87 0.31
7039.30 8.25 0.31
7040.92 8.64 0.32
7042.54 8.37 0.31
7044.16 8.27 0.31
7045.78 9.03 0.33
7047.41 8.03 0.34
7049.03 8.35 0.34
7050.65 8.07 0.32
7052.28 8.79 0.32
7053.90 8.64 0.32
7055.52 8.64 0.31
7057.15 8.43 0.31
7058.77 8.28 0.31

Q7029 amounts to 8.19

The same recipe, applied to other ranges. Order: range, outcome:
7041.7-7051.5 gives 8.03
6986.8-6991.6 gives 7.99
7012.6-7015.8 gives 8.38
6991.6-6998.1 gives 7.87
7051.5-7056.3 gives 8.64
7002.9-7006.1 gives 8.26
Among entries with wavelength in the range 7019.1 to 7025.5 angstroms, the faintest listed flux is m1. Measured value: 8.4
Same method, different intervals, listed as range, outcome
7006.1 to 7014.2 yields 7.94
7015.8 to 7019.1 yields 8.71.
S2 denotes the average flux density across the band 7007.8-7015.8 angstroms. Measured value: 8.31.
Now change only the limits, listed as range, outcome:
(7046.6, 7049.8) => 8.2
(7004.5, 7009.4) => 8.31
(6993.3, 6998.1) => 8.42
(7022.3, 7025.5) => 8.6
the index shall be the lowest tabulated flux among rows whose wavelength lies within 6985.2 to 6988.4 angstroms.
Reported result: 7.99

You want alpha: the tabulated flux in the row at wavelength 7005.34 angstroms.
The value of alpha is 8.37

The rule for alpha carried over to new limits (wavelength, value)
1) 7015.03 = 8.38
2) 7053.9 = 8.64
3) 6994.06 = 8.36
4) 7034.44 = 8.52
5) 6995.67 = 8.57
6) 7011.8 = 7.94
